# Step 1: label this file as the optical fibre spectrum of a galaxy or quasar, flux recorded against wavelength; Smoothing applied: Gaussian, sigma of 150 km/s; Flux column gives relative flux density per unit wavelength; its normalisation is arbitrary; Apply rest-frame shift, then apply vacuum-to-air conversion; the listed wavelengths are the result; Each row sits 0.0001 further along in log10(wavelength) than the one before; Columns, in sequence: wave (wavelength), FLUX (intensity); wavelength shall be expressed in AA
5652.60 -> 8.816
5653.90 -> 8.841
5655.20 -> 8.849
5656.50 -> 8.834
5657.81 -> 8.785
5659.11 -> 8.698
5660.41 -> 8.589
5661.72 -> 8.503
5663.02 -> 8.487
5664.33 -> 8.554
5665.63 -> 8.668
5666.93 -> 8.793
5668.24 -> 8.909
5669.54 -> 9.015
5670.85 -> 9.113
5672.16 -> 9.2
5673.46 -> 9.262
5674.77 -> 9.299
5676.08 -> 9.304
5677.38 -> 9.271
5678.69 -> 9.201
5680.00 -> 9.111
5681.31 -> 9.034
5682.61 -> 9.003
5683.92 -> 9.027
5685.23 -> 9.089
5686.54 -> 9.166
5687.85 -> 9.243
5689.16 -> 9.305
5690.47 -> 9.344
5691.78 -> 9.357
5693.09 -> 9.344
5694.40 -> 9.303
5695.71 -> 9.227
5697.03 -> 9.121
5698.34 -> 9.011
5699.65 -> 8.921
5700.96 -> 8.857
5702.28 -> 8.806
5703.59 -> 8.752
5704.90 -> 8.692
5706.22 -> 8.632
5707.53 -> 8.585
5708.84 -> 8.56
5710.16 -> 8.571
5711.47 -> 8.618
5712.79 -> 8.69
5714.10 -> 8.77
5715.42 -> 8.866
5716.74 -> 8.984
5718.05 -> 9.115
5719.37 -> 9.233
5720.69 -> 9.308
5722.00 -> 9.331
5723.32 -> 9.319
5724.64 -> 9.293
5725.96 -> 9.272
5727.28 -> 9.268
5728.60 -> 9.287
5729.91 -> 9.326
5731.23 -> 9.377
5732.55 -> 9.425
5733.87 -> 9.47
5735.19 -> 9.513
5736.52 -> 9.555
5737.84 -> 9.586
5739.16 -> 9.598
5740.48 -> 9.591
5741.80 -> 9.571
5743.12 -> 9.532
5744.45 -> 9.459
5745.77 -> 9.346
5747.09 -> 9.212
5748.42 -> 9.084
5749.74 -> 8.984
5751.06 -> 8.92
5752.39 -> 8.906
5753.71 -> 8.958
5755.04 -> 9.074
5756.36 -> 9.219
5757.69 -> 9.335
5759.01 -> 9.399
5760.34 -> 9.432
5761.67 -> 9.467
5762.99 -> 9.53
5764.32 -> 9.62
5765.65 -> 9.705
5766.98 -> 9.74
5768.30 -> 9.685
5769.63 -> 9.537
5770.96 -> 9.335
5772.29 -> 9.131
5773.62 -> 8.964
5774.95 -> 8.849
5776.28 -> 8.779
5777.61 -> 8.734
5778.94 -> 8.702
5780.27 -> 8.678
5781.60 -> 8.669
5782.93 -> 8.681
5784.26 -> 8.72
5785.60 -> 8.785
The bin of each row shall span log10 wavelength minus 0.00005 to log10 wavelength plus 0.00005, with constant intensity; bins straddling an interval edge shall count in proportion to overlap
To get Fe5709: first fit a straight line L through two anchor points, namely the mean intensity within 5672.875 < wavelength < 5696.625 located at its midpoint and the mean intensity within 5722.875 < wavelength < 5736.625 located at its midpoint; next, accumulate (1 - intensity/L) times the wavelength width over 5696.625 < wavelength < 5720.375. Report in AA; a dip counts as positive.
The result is 1.19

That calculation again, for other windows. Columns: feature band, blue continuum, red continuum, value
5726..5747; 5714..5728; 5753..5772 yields -0.4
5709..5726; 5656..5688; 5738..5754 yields 0.3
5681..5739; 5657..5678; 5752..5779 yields -0.3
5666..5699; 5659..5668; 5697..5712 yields -1.8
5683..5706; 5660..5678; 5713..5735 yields 0.0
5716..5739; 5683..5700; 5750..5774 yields -0.2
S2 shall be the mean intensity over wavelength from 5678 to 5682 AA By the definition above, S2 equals 9.12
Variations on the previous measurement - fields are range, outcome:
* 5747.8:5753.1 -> 8.98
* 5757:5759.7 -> 9.36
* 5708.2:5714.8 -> 8.64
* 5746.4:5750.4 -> 9.1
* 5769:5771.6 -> 9.43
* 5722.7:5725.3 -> 9.3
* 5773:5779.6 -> 8.8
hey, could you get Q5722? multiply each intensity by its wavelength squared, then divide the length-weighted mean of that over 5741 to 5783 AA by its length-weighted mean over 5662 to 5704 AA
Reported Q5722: 1.04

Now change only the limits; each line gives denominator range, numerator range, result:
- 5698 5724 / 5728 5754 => 1.06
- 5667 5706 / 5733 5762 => 1.05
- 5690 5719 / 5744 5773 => 1.07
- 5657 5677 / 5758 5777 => 1.09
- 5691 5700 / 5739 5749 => 1.04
